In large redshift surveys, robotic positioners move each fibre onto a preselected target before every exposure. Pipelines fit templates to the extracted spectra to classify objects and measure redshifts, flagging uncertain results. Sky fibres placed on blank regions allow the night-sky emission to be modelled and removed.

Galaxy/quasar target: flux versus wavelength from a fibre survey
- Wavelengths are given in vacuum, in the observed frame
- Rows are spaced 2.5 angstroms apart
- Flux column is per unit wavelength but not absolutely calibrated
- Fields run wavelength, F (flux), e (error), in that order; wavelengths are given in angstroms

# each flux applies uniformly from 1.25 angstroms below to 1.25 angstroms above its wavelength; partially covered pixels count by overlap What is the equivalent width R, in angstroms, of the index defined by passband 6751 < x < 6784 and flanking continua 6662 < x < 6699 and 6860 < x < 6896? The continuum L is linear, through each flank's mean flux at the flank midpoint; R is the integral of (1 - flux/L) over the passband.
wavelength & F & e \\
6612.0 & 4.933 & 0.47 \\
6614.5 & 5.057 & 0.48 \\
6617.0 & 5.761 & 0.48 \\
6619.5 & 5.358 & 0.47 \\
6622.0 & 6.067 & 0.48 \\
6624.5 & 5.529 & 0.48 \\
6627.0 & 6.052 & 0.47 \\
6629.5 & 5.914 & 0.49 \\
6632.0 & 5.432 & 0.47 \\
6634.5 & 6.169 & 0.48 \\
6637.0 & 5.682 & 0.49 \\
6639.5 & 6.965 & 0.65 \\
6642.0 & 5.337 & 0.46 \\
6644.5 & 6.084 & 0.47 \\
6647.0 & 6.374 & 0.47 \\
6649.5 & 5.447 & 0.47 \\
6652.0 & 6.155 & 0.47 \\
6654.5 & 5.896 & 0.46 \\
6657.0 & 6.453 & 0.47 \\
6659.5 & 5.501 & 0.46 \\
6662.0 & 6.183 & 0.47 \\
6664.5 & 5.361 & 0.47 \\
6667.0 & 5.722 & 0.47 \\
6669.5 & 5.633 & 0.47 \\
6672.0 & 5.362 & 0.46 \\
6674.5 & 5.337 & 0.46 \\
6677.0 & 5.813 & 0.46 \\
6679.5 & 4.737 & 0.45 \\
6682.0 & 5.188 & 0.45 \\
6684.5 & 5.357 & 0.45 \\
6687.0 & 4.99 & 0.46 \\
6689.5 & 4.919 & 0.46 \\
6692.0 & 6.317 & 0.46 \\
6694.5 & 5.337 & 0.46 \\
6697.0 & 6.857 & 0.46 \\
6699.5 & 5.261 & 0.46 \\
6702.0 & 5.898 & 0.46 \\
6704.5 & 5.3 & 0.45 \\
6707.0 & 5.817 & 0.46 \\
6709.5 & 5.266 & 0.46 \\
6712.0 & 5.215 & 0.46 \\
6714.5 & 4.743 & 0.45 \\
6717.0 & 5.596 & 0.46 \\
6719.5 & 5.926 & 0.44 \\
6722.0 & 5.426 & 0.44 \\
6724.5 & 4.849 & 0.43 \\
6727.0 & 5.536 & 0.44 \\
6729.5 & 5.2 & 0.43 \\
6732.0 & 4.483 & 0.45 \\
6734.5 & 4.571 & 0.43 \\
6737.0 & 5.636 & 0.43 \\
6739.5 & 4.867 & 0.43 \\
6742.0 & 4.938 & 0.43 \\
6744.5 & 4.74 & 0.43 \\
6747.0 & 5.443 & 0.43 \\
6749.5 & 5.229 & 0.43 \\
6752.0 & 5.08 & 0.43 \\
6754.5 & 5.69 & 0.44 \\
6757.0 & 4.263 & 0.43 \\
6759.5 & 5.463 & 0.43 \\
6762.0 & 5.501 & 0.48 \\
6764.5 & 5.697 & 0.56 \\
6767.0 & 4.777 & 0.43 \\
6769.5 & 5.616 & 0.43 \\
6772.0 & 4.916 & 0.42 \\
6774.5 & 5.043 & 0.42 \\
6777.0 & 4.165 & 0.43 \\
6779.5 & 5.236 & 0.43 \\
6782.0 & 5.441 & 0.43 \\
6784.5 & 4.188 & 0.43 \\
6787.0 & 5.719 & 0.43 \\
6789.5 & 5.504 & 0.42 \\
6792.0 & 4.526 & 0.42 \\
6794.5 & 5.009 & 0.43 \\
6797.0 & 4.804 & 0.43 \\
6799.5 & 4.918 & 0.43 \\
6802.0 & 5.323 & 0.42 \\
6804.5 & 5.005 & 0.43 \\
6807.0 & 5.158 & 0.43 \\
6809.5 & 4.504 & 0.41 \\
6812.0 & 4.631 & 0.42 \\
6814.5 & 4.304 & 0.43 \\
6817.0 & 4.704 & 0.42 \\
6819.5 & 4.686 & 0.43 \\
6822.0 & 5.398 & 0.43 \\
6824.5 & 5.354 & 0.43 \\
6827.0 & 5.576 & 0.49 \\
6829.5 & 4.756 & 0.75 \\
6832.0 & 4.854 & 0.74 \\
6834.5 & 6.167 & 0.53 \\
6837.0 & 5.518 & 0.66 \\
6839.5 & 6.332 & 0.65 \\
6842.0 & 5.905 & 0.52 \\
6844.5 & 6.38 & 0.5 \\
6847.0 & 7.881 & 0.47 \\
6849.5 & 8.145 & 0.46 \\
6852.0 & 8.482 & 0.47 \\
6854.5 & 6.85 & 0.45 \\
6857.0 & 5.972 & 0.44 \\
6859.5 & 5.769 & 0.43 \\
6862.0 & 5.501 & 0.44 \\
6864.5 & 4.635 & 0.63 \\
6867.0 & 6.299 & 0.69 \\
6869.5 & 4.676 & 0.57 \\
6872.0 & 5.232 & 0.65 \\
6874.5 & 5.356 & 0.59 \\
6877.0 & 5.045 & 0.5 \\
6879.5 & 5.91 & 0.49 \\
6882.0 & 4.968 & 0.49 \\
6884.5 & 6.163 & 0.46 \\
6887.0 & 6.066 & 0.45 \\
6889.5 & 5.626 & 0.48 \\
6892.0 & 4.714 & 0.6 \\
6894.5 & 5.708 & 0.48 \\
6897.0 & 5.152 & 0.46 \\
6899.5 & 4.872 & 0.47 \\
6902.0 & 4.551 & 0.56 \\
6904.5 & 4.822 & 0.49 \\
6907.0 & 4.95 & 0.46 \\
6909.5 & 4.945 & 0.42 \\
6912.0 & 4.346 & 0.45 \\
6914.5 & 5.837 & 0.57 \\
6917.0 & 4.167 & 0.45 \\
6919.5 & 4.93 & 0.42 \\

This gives 2.1 angstroms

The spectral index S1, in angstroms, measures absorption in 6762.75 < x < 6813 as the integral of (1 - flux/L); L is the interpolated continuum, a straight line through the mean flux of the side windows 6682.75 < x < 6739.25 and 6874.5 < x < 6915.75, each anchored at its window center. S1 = 2.84 angstroms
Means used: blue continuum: 5.38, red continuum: 5.23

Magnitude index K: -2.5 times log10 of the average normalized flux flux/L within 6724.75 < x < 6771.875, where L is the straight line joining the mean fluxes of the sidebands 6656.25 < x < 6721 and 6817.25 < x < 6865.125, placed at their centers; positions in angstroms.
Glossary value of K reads 0.12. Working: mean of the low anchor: 5.53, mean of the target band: 5.14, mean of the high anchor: 6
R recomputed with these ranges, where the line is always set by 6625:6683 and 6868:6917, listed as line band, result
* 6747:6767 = 1.0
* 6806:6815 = 1.2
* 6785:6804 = 1.2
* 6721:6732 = 0.9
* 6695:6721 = 0.3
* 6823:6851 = -4.1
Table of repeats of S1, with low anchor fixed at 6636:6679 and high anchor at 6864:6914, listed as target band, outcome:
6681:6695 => 0.95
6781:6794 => 0.99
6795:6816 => 2.33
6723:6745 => 2.47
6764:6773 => 0.50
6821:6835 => 0.19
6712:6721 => 0.44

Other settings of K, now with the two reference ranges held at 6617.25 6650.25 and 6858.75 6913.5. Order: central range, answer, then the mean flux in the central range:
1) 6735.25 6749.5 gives 0.099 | 5.11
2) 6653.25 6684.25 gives 0.038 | 5.59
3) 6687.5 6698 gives -0.008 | 5.77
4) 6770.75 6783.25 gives 0.115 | 4.96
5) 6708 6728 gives 0.068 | 5.32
